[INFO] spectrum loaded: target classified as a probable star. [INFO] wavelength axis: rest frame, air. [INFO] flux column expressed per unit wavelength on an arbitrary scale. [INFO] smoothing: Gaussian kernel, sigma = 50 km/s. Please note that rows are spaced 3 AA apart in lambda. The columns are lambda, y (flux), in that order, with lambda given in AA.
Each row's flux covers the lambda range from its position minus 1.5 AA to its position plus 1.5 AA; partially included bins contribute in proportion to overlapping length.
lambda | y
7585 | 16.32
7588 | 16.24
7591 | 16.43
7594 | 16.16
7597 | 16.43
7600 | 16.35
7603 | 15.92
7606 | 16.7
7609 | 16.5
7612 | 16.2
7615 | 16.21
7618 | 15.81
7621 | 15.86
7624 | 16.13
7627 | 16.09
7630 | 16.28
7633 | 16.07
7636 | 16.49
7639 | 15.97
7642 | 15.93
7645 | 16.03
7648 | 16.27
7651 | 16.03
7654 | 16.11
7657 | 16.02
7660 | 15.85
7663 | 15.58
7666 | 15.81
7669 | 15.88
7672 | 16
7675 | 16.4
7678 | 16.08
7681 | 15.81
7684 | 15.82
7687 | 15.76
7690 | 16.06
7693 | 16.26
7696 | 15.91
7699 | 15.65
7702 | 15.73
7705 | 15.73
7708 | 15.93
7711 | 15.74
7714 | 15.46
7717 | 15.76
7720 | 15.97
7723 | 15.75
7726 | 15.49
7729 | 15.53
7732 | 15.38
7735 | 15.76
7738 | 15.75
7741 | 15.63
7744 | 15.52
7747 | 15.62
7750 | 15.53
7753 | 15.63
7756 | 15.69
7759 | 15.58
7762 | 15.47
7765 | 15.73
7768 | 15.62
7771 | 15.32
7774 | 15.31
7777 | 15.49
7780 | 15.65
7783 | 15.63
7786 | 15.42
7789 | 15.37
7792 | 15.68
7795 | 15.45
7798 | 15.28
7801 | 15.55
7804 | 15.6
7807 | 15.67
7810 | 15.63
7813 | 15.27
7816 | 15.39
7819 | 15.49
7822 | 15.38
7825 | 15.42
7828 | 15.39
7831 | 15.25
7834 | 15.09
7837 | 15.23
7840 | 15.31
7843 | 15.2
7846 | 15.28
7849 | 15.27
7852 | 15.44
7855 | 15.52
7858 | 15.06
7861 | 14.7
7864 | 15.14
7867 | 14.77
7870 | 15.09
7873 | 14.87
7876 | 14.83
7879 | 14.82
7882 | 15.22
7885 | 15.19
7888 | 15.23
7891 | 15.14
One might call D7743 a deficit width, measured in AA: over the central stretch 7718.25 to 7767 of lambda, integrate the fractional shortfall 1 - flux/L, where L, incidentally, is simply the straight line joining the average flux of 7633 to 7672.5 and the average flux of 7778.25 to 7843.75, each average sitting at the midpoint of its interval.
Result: 0.1 AA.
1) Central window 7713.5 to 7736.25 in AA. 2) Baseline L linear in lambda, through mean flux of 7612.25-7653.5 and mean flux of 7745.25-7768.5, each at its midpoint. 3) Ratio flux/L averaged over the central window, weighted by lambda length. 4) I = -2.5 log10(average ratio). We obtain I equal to 0.01 mag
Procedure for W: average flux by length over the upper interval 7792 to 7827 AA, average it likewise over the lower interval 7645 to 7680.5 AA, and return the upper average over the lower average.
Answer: 0.97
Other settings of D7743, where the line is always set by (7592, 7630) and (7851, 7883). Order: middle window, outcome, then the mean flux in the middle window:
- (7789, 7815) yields -0.3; 15.5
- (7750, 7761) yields 0.0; 15.6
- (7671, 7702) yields -0.2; 16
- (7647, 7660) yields -0.1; 16.1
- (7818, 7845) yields -0.2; 15.3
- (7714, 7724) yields 0.0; 15.8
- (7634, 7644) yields 0.0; 16.1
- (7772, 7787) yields -0.1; 15.5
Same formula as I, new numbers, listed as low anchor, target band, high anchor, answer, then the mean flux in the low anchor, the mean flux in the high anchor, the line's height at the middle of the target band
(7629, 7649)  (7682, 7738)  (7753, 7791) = 0.00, 16.1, 15.5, 15.8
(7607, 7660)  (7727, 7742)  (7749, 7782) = 0.01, 16.1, 15.5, 15.7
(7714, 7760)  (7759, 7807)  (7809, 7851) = 0.00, 15.6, 15.3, 15.5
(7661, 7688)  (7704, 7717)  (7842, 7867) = 0.00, 15.9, 15.2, 15.8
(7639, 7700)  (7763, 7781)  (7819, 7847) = 0.00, 16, 15.3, 15.5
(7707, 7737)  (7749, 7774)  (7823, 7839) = 0.00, 15.7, 15.3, 15.5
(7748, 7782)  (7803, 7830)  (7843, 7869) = -0.01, 15.5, 15.1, 15.3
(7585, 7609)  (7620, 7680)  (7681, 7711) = 0.00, 16.3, 15.9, 16.1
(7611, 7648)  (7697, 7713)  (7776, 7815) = 0.01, 16.1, 15.5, 15.8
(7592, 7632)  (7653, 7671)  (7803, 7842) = 0.01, 16.2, 15.4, 16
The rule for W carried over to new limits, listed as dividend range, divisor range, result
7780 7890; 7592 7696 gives 0.95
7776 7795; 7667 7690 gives 0.97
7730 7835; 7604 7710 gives 0.97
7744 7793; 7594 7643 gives 0.96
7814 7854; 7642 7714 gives 0.96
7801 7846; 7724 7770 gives 0.99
